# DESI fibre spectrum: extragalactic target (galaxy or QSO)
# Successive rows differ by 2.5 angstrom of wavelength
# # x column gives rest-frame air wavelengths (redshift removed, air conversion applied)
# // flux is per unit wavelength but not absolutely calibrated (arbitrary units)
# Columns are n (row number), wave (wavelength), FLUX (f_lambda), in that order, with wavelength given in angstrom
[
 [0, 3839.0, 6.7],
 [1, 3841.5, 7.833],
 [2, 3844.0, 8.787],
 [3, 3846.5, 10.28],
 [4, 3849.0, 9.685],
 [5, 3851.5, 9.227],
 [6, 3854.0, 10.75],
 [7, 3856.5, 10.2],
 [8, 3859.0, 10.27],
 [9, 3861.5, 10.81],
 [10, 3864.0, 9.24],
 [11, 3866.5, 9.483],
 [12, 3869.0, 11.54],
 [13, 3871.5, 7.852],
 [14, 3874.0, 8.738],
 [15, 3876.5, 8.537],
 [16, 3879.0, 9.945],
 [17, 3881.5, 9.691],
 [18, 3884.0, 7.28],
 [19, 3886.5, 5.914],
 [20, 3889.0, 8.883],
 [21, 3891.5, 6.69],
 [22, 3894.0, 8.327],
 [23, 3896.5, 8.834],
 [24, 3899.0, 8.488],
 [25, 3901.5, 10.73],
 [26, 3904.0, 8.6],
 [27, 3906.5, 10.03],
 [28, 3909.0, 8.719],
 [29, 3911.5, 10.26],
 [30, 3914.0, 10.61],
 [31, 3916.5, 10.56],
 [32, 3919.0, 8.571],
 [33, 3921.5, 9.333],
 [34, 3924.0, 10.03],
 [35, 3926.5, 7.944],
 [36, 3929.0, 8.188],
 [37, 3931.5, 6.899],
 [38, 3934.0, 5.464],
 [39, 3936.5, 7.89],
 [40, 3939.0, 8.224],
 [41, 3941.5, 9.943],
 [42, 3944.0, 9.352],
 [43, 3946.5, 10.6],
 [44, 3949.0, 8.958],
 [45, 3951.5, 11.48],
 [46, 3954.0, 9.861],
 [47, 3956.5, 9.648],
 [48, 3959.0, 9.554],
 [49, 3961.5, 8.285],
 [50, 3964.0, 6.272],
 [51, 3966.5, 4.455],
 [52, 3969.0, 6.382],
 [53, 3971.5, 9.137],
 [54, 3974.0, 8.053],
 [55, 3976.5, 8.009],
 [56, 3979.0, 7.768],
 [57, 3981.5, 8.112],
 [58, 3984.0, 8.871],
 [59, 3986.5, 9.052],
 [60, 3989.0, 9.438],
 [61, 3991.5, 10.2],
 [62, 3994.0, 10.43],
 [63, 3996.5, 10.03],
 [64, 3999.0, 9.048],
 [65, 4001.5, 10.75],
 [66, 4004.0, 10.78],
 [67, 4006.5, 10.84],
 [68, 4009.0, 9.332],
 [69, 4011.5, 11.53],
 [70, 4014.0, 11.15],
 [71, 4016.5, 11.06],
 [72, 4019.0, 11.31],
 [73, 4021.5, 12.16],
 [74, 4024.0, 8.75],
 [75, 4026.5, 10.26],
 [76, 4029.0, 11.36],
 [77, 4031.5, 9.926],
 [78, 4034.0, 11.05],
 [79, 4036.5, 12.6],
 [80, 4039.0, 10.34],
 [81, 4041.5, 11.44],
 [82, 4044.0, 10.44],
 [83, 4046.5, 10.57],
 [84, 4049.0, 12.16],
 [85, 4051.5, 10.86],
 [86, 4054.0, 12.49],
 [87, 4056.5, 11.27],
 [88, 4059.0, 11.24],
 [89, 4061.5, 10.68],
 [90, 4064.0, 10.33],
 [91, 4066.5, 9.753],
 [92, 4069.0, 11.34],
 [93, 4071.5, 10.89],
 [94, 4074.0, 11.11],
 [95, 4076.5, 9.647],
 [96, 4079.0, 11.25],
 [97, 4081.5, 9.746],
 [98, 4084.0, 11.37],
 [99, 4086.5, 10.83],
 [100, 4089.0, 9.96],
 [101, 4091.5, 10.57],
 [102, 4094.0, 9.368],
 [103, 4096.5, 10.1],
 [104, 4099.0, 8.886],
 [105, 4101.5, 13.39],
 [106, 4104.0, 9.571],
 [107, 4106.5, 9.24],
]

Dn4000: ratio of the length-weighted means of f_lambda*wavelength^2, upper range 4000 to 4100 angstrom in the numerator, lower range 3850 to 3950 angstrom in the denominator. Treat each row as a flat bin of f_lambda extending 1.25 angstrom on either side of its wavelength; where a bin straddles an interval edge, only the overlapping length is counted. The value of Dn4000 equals 1.28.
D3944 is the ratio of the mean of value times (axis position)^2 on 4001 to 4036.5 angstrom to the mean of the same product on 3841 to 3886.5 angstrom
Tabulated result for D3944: 1.25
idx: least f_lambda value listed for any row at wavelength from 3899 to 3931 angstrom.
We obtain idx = 7.944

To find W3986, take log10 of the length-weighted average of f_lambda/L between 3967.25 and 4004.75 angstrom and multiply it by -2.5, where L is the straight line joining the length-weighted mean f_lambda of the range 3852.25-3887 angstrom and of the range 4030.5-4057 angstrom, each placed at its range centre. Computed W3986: 0.18 mag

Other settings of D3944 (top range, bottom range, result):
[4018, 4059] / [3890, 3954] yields 1.30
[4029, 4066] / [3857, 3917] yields 1.31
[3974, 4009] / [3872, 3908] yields 1.15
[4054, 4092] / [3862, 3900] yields 1.36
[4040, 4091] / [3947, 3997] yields 1.31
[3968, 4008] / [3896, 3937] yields 1.07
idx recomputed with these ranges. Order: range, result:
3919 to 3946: 5.464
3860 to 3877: 7.852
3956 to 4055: 4.455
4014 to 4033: 8.75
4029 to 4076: 9.753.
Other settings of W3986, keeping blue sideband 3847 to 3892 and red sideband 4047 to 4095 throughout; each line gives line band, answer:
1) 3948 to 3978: 0.191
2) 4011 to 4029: -0.052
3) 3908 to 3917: -0.053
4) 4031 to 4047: -0.044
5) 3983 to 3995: 0.061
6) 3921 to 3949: 0.142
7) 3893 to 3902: 0.053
